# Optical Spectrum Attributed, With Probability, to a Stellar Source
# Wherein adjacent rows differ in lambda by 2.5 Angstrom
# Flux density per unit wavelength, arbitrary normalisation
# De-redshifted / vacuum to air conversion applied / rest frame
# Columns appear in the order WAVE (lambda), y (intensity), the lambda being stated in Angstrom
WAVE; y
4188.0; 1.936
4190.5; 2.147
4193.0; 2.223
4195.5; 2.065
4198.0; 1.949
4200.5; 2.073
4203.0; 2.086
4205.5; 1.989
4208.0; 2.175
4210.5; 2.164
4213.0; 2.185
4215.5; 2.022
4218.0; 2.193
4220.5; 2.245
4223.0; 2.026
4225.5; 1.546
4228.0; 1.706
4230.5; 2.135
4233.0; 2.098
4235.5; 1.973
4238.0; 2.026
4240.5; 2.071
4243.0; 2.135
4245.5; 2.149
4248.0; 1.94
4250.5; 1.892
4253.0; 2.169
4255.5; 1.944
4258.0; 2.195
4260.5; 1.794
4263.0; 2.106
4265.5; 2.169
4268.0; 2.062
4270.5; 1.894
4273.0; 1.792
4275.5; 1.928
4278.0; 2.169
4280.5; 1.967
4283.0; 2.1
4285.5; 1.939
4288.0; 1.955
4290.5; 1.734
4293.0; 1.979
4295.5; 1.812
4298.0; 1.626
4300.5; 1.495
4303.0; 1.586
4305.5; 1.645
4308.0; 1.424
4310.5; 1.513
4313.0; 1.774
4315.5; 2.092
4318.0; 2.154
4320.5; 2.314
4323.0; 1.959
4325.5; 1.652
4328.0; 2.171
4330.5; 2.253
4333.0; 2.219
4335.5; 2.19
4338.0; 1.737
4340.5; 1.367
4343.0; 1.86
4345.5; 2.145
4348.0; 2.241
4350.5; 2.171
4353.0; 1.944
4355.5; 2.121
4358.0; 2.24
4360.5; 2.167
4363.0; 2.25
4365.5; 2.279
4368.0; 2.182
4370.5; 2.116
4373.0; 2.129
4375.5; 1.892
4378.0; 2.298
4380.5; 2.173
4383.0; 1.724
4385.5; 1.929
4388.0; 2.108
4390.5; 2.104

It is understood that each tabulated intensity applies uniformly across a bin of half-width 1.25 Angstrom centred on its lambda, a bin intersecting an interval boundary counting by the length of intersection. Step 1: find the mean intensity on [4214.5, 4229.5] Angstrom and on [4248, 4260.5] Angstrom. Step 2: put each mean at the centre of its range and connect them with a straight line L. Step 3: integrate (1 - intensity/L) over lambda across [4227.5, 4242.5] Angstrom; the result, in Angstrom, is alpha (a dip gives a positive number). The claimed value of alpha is -0.3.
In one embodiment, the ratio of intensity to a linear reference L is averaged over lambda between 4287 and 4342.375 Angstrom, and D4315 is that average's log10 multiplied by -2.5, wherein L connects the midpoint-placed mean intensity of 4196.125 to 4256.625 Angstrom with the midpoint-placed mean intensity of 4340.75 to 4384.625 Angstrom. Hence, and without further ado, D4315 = 0.13 mag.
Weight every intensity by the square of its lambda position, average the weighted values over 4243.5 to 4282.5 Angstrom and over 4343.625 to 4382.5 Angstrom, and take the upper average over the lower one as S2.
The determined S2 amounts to 1.11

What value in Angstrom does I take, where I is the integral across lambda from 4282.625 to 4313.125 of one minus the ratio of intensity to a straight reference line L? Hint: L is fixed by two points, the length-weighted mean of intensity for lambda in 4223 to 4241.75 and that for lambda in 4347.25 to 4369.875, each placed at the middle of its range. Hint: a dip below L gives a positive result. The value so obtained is 5.0 Angstrom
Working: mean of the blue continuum 1.94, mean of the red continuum 2.17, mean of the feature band 1.73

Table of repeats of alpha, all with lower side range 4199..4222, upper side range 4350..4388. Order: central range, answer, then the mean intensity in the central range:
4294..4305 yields 2.47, 1.64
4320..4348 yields 1.59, 1.99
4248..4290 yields 2.36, 2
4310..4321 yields 0.70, 1.98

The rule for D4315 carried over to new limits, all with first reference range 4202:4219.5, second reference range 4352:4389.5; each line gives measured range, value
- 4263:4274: 0.06 mag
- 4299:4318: 0.25 mag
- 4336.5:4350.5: 0.11 mag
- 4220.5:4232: 0.12 mag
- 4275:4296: 0.08 mag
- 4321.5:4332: 0.05 mag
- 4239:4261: 0.04 mag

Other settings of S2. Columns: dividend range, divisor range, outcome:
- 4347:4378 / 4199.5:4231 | 1.13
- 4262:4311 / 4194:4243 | 0.93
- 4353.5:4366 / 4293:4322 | 1.26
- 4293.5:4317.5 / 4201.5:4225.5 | 0.84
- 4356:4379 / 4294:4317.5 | 1.33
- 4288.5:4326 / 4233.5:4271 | 0.90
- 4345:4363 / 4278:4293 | 1.13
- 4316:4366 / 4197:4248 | 1.07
